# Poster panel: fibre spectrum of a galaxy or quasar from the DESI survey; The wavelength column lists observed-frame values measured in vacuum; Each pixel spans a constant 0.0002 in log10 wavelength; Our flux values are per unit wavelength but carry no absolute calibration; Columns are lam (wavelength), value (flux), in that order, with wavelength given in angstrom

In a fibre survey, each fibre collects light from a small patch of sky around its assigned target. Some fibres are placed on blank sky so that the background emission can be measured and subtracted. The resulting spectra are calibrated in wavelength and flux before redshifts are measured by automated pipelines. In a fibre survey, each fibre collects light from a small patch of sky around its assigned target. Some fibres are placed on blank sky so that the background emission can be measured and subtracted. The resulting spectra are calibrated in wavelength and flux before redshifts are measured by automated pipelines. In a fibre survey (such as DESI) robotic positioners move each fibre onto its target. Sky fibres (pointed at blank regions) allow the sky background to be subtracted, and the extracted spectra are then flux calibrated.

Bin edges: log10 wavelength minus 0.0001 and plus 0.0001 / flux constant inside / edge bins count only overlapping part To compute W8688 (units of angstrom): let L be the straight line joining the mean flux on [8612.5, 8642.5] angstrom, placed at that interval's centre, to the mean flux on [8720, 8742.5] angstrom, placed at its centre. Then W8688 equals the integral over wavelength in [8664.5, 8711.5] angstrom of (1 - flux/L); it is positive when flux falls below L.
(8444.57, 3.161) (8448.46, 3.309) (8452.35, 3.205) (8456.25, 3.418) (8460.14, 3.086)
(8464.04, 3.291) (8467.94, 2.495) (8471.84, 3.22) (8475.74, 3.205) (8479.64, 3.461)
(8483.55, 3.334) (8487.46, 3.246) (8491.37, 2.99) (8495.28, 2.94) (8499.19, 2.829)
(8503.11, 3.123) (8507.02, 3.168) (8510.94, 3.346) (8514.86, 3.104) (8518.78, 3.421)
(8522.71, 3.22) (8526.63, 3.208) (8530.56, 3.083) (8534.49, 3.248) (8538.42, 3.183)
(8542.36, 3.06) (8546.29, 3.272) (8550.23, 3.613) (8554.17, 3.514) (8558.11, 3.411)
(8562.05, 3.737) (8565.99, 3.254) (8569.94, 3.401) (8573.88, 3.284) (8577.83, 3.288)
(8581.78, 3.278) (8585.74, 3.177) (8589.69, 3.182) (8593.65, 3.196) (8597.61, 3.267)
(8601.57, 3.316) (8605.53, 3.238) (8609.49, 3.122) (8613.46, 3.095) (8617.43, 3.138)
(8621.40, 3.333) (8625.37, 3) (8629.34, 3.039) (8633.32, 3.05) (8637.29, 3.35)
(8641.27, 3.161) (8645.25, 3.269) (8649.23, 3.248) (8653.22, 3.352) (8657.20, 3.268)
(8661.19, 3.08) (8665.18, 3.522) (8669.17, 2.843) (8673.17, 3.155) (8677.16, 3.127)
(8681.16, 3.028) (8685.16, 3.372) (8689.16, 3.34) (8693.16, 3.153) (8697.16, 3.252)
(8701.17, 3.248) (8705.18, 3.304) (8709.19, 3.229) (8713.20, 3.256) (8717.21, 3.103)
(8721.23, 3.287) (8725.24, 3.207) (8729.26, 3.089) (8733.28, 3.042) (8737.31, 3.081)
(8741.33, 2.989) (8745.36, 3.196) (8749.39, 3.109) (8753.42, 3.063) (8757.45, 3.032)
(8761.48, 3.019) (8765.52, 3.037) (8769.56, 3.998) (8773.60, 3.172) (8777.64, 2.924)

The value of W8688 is -1.2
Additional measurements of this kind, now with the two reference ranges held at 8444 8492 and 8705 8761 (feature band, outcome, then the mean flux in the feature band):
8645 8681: -0.5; 3.19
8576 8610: -0.7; 3.23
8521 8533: 0.0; 3.17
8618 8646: -0.1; 3.17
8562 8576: -0.9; 3.38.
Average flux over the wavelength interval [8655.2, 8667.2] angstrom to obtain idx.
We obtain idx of 3.29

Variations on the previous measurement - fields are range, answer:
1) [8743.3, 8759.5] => 3.1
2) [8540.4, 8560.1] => 3.37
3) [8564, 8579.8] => 3.31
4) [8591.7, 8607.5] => 3.25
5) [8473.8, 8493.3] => 3.25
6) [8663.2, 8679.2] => 3.16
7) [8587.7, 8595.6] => 3.19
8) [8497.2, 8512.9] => 3.12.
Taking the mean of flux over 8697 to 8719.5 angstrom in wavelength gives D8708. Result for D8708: 3.23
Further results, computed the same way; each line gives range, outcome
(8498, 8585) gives 3.28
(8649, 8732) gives 3.21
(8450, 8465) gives 3.25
